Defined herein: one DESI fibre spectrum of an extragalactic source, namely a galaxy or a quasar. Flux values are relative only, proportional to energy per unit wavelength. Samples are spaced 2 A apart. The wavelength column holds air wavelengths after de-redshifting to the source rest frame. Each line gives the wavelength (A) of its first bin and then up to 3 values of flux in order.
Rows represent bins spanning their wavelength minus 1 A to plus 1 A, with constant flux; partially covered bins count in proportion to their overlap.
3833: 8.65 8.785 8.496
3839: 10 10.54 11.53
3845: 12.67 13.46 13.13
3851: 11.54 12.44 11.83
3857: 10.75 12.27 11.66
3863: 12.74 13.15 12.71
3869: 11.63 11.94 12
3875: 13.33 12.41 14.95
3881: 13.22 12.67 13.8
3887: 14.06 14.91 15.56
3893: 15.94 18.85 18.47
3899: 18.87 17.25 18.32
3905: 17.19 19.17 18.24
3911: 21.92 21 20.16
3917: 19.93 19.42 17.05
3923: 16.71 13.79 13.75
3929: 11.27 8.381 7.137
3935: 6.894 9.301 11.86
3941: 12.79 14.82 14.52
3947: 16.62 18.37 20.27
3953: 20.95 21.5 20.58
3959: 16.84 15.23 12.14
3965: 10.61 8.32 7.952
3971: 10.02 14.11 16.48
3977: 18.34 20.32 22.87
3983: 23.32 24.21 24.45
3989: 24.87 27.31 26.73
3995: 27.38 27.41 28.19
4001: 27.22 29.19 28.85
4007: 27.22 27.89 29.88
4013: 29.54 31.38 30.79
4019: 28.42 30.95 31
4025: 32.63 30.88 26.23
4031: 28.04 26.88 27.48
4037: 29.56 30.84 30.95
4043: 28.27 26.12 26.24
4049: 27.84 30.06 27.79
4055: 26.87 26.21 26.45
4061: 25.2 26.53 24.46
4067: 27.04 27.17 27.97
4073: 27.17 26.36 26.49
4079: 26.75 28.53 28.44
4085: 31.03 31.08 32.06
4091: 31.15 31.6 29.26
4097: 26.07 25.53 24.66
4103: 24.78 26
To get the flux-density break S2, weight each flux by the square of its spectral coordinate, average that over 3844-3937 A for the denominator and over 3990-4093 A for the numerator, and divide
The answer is 2.11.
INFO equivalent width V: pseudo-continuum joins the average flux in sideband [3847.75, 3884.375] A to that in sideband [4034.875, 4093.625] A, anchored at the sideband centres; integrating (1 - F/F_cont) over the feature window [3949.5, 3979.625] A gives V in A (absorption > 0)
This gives 6.85 A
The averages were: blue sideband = 12.5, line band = 15.6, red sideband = 28.1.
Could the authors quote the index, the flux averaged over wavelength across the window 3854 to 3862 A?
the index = 11.6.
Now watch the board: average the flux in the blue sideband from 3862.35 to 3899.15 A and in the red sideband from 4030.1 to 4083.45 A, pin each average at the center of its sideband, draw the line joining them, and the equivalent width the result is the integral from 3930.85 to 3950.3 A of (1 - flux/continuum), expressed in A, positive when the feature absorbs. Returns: 6.7 A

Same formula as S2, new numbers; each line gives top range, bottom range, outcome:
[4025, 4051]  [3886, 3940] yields 1.93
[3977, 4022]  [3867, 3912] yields 1.83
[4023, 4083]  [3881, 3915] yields 1.74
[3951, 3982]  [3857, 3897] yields 1.22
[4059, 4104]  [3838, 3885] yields 2.51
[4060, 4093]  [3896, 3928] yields 1.68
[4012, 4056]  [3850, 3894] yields 2.43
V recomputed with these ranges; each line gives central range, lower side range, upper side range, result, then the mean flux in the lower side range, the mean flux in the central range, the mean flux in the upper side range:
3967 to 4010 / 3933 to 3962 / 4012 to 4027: 3.21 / 15.5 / 22.7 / 30.7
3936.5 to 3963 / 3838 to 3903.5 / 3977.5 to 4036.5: 6.52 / 13.6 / 16.4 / 27.6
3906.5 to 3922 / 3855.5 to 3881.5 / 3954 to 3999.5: -4.24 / 12.5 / 19.6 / 19.4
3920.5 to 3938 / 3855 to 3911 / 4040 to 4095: 6.36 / 14.7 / 11.4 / 28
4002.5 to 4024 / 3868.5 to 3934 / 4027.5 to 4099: -4.80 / 15.6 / 29.6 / 28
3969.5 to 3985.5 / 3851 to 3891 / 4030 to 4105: 2.14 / 12.8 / 18.2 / 27.8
